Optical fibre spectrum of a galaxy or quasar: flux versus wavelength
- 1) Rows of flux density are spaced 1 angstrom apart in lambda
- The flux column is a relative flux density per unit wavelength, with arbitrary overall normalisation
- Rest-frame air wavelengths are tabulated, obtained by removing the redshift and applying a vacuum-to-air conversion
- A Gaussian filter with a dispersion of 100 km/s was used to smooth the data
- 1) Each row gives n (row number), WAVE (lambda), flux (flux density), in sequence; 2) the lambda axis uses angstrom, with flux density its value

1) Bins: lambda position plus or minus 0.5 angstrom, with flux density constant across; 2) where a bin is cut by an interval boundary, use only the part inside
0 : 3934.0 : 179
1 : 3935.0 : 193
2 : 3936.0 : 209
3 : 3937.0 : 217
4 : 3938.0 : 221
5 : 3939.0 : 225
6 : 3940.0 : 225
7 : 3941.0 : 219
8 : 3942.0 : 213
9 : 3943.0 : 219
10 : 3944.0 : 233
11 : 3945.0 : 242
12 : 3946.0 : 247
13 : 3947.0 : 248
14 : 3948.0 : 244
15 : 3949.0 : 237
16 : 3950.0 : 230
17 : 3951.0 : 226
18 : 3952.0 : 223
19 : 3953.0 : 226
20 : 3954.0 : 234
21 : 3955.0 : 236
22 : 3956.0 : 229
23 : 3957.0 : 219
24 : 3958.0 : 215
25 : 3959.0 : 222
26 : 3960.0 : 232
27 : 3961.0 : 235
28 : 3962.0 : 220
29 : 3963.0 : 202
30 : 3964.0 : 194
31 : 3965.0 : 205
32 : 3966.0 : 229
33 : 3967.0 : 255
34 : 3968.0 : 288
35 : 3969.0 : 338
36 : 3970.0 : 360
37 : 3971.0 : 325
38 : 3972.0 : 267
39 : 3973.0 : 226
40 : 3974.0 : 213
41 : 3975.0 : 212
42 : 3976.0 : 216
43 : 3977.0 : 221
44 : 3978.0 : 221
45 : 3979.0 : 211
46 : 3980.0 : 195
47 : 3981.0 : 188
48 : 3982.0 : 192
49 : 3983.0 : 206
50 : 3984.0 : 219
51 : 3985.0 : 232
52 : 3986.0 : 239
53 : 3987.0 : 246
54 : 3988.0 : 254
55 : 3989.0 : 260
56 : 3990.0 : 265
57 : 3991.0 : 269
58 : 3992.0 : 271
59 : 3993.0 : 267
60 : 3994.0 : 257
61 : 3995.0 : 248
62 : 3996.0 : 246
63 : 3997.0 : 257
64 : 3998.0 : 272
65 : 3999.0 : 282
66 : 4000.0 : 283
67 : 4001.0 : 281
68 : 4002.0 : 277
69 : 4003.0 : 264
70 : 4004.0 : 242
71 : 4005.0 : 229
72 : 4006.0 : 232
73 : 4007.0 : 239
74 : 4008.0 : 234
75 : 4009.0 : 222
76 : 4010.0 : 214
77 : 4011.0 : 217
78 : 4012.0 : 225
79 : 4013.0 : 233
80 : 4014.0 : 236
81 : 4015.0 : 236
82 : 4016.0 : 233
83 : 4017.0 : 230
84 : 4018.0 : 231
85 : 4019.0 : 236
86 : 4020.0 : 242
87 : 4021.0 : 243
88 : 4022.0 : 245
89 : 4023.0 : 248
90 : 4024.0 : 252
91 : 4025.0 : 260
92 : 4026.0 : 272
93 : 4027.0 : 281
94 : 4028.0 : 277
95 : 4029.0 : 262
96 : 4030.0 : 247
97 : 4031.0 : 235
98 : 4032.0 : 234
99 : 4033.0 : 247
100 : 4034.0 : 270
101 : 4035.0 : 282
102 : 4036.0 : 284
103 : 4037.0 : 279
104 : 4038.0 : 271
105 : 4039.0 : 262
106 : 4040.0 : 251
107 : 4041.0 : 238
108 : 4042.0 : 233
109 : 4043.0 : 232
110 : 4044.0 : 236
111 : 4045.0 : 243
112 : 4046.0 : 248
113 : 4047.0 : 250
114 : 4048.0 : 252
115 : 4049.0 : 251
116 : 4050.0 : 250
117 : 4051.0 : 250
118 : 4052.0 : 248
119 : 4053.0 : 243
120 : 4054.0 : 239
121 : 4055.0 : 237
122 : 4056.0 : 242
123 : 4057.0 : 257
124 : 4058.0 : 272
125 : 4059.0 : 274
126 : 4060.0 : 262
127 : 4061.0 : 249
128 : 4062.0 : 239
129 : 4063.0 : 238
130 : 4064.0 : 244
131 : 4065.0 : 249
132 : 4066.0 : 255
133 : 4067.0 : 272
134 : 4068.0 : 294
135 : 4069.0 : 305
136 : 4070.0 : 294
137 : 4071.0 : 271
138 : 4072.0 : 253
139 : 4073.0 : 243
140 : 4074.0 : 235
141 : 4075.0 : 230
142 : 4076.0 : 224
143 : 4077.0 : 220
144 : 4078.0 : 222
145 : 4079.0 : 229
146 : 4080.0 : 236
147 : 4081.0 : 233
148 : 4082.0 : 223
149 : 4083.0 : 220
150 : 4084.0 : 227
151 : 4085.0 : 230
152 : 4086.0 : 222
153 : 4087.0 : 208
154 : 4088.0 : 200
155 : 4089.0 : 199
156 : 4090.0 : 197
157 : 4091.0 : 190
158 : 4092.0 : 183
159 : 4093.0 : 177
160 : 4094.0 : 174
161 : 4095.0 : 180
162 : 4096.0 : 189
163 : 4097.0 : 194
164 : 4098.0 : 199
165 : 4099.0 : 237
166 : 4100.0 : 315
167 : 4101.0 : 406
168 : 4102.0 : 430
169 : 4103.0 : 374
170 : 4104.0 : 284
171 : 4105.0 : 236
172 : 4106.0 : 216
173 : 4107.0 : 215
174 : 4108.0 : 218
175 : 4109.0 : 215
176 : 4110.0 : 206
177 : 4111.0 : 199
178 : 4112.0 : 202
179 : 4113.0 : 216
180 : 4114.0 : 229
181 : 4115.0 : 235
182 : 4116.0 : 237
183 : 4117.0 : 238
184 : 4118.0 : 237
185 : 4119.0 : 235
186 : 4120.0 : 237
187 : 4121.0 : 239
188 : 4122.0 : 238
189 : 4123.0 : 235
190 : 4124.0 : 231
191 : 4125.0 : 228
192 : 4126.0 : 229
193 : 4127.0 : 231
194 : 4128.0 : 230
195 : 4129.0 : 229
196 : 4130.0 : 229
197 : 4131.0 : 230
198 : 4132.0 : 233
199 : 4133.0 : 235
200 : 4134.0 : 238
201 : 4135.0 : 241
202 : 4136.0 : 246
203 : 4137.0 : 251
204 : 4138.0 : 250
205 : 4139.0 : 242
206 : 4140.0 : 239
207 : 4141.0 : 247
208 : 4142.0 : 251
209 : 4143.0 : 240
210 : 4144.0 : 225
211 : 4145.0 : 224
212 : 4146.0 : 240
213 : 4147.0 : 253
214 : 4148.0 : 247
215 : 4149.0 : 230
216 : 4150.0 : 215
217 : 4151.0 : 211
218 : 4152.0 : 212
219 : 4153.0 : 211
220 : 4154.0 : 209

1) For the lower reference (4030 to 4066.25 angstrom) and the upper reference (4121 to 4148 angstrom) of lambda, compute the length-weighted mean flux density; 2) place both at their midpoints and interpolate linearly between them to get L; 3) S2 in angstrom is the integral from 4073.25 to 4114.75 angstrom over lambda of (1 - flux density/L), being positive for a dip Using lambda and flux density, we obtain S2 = 2.3 angstrom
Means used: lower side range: 251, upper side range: 237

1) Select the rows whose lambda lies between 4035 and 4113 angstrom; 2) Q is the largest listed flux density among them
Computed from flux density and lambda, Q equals 430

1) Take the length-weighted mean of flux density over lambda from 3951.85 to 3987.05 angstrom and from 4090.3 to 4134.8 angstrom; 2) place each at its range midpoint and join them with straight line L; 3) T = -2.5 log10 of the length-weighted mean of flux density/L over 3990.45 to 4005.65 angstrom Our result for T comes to -0.13 mag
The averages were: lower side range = 233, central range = 263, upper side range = 235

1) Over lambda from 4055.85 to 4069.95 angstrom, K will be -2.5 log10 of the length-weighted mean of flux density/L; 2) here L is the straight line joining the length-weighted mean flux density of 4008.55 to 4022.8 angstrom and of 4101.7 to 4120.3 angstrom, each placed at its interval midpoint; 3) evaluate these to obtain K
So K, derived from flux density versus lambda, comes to -0.108 mag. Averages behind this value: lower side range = 232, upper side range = 243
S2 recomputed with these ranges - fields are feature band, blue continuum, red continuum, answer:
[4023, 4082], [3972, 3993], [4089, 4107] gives -3.5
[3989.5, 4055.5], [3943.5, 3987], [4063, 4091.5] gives -4.2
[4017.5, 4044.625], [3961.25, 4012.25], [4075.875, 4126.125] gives -1.7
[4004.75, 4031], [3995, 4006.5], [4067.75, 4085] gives 1.5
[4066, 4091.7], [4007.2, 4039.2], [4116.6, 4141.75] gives 0.8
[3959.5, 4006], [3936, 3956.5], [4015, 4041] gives -1.0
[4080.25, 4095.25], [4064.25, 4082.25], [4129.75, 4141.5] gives 2.6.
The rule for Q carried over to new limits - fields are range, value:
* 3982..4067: 284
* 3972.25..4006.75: 283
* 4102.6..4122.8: 374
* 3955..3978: 360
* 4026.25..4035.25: 282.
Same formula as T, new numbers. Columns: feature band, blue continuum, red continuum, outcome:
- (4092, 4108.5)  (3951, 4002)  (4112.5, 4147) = -0.06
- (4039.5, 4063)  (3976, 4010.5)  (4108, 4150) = -0.04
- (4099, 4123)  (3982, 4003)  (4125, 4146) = -0.06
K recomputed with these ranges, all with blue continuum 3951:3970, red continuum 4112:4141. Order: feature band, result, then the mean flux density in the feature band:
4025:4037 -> -0.12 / 263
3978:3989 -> 0.08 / 220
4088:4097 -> 0.25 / 187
